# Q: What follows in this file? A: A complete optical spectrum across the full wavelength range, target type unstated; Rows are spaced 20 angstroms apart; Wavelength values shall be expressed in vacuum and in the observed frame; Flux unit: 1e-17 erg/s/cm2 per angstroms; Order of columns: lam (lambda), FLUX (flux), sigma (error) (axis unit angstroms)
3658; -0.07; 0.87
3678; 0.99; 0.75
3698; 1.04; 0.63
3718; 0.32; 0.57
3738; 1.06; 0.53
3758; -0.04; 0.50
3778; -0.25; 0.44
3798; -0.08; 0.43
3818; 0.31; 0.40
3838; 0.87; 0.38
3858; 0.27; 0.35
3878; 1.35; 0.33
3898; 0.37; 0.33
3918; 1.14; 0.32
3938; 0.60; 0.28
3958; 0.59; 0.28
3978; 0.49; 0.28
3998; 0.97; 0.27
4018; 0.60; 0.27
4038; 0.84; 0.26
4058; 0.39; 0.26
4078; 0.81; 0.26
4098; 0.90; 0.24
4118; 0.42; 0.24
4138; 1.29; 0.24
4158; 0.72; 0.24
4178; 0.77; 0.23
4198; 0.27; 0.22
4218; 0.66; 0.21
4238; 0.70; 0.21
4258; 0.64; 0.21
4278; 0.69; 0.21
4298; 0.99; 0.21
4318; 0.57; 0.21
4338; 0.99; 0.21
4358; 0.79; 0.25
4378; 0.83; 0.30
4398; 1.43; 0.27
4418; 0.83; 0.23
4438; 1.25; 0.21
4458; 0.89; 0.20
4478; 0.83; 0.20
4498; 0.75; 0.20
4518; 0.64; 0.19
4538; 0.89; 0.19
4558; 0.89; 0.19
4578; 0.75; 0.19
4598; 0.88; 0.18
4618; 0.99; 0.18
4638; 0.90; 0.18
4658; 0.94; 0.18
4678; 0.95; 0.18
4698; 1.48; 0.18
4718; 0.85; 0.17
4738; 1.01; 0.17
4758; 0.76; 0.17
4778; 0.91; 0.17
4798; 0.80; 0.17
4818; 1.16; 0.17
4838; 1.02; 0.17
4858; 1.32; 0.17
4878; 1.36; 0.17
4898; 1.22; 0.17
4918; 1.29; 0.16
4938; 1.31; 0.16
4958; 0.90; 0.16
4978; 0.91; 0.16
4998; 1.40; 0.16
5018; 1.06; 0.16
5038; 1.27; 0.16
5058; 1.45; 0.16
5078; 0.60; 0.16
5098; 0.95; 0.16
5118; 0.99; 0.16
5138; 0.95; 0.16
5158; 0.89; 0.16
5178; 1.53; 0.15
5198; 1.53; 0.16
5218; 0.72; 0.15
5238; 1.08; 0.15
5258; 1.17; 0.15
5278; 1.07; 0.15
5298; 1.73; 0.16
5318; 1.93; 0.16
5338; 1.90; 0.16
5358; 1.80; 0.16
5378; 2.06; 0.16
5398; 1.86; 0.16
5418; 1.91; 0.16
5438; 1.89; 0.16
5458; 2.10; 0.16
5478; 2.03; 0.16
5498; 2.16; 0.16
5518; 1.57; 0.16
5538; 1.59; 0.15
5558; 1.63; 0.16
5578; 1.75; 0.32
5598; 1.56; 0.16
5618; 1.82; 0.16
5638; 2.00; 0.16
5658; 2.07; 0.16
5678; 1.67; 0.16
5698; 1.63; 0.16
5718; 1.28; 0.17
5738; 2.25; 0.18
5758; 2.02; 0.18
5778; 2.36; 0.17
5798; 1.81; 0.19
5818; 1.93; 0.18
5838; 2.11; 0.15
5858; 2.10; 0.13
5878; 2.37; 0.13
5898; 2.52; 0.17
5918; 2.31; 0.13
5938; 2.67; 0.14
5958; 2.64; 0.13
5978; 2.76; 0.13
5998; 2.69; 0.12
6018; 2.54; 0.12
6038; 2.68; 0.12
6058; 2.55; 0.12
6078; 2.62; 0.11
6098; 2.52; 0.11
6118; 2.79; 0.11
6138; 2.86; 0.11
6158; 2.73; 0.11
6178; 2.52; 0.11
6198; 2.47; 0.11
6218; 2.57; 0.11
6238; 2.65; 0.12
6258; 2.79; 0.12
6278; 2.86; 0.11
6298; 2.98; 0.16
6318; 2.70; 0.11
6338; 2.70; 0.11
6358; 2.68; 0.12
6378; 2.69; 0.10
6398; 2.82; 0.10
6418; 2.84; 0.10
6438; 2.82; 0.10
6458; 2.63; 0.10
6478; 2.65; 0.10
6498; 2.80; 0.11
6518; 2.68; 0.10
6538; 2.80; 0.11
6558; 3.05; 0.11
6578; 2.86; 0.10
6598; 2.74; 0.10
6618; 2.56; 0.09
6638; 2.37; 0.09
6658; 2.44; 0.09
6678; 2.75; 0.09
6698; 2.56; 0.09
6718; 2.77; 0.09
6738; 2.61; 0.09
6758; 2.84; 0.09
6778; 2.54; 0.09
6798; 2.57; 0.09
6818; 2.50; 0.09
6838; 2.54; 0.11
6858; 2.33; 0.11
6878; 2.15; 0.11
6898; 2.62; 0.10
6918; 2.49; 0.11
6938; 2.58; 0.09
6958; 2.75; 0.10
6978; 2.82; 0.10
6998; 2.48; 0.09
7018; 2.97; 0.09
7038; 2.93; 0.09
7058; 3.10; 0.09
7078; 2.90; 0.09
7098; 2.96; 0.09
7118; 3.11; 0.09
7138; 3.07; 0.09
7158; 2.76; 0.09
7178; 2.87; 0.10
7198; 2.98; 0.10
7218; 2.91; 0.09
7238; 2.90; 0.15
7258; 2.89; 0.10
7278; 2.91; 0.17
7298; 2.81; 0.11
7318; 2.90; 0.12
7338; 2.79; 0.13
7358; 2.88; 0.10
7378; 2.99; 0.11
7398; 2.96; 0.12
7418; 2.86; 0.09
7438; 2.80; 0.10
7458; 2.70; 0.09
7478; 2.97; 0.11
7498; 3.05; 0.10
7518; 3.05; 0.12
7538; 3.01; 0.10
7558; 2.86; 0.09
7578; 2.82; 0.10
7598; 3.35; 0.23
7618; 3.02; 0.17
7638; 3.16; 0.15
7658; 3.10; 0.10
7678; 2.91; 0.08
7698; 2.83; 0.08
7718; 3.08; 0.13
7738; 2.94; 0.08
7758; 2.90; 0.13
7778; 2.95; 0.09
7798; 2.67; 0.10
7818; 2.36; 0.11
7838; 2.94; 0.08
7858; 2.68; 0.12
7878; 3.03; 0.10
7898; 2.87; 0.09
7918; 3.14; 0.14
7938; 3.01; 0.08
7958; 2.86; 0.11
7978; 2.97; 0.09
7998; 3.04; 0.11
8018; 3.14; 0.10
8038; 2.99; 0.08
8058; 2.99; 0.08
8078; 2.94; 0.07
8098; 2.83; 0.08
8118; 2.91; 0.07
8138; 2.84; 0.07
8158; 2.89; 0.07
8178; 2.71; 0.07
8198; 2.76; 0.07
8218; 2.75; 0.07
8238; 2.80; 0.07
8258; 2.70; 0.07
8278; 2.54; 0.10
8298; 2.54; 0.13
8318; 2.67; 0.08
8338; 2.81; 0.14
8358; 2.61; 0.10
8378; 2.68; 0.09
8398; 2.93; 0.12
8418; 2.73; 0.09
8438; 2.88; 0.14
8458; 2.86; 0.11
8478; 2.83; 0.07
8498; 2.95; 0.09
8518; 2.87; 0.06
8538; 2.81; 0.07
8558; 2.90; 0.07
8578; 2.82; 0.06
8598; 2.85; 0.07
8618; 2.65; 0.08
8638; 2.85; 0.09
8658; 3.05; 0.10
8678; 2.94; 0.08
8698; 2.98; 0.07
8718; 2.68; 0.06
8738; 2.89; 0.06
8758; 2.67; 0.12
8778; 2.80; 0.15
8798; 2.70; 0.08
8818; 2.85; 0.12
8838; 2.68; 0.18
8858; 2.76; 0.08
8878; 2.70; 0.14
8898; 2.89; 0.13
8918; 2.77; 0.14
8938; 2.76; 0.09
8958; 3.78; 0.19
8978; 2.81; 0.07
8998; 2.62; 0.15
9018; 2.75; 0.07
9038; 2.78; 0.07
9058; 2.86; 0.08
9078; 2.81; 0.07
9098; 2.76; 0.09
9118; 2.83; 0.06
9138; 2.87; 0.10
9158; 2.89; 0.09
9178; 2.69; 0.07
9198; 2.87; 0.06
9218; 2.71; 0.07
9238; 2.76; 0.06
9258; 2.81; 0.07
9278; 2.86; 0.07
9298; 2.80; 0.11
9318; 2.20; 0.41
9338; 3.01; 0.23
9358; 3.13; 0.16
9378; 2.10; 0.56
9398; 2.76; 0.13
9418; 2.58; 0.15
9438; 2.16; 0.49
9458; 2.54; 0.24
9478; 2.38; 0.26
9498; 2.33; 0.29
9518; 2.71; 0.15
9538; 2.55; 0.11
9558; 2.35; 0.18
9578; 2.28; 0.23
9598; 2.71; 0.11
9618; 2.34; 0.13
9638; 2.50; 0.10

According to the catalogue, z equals 0.33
